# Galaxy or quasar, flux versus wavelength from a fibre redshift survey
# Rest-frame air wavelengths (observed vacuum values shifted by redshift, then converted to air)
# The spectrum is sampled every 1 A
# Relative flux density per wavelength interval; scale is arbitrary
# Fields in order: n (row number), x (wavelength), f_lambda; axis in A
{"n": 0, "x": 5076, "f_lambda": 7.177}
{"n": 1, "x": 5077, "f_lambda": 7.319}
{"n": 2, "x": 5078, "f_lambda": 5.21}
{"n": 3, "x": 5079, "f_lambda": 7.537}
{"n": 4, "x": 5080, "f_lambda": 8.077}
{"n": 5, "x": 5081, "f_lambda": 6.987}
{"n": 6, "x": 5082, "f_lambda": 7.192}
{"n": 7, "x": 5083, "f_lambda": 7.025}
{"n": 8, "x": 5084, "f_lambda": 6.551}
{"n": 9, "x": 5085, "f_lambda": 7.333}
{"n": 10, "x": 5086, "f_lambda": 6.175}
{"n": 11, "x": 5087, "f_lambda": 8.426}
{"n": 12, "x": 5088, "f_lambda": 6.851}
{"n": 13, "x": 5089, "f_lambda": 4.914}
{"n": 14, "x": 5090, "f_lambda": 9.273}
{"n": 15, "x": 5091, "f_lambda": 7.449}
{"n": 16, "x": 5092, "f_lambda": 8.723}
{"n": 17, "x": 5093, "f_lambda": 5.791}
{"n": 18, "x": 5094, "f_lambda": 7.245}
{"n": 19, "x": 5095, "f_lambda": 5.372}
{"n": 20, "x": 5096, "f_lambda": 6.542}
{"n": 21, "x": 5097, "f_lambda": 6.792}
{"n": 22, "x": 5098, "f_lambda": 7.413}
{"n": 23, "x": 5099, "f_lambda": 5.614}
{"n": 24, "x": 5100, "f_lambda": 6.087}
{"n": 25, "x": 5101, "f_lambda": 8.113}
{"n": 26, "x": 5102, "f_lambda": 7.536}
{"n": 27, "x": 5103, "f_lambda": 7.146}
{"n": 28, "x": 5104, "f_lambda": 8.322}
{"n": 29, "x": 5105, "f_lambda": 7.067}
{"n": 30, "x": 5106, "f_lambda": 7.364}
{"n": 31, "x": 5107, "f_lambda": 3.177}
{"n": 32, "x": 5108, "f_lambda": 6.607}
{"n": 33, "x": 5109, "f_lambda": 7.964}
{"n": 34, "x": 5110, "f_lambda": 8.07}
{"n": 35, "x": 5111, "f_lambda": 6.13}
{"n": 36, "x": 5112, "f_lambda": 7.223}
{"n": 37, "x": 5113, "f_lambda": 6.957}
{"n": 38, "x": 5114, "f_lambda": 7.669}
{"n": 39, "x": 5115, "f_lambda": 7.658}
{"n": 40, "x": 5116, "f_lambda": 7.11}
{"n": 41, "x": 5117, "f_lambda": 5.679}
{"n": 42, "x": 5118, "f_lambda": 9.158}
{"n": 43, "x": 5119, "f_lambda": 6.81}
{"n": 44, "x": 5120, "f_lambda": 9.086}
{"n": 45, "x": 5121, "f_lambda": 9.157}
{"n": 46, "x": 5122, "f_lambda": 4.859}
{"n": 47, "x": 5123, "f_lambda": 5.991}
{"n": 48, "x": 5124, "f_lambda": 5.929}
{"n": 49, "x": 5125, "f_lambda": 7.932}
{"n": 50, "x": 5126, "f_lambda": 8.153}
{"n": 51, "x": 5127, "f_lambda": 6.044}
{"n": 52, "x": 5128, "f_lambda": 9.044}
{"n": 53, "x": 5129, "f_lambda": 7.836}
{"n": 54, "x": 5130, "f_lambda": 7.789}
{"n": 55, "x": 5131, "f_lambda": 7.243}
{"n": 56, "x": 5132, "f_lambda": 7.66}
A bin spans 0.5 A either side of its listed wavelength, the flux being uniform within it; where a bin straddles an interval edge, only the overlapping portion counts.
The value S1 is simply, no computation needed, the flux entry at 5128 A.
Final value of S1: 9.044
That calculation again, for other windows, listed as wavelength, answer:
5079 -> 7.537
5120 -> 9.086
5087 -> 8.426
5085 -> 7.333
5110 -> 8.07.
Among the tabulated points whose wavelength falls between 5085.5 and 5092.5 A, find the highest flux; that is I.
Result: 9.273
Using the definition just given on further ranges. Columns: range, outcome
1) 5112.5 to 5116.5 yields 7.669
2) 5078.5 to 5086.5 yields 8.077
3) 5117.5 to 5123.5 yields 9.158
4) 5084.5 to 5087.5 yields 8.426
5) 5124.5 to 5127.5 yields 8.153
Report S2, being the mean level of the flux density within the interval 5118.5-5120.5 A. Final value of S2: 7.95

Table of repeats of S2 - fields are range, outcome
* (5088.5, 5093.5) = 7.23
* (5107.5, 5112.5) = 7.2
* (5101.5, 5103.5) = 7.34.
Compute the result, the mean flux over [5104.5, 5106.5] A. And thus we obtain 7.22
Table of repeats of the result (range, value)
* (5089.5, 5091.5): 8.36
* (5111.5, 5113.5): 7.09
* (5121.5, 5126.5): 6.57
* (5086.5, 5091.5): 7.38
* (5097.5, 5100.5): 6.37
